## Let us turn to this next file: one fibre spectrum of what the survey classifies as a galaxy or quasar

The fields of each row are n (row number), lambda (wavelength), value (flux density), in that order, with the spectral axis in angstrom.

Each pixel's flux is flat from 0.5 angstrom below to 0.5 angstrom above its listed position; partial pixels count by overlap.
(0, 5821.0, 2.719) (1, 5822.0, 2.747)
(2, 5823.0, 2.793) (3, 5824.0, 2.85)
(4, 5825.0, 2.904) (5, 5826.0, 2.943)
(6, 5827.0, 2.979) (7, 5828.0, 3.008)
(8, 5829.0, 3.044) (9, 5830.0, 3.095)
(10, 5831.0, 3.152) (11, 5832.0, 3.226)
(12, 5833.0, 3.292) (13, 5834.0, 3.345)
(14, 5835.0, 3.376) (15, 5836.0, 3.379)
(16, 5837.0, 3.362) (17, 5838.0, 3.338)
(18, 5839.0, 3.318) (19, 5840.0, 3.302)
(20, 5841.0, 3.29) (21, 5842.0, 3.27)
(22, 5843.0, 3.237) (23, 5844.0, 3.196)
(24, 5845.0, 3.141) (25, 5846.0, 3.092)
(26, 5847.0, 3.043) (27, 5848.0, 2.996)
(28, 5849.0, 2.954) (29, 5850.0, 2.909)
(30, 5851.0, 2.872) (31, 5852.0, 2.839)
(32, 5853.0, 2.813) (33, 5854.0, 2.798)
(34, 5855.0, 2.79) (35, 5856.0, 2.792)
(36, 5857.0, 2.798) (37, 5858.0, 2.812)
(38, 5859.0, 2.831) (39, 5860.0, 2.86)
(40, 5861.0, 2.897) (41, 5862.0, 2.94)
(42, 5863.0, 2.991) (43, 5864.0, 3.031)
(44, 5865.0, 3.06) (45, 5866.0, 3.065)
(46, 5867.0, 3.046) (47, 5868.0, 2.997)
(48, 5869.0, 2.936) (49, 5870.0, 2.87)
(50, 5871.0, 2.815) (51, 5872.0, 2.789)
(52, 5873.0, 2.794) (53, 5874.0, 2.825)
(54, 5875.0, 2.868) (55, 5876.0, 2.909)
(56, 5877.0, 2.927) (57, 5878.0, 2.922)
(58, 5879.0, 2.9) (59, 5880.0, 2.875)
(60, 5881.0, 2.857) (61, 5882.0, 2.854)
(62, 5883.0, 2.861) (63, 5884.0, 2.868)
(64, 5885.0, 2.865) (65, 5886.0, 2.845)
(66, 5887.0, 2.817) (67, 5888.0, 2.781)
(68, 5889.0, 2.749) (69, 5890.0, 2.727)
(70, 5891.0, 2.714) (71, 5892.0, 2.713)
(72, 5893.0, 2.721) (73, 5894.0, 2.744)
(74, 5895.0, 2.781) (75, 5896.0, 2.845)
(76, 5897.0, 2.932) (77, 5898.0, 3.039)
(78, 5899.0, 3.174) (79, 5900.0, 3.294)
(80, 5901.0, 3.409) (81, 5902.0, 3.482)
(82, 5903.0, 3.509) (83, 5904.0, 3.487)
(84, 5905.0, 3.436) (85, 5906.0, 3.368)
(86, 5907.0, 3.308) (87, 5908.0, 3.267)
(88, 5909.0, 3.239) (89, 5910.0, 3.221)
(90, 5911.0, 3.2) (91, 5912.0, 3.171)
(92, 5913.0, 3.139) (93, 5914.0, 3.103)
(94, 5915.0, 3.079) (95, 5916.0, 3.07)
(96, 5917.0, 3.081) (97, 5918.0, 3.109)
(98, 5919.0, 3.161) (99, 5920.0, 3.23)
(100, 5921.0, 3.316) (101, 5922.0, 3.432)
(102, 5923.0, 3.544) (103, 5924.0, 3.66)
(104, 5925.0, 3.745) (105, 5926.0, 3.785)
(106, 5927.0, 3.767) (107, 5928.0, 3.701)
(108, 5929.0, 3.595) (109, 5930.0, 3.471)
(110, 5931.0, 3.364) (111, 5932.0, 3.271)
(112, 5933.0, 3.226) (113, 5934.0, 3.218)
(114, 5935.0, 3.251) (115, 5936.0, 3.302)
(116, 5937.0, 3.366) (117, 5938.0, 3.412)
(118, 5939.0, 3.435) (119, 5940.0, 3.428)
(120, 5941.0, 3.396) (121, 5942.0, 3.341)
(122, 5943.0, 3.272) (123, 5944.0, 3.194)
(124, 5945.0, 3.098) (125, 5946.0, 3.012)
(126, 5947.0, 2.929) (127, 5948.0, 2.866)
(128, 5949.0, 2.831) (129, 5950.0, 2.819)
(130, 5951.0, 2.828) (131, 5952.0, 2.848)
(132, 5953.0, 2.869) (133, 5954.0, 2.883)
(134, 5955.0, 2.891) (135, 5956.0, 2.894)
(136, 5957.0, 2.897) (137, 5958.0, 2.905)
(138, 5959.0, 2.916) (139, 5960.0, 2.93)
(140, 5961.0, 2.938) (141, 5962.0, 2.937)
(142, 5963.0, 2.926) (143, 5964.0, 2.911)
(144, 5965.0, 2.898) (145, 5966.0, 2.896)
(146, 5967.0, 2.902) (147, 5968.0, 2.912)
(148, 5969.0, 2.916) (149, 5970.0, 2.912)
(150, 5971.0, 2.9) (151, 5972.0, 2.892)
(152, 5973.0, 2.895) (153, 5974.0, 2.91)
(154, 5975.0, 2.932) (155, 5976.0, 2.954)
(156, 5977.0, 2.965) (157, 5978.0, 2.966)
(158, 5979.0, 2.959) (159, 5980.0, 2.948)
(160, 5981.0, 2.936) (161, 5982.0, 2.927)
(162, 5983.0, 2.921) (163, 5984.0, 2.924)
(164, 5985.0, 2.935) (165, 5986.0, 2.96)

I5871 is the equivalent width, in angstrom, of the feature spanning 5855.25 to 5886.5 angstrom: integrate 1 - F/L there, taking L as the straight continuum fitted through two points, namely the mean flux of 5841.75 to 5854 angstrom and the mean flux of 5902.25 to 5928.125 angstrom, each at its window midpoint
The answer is 2.4 angstrom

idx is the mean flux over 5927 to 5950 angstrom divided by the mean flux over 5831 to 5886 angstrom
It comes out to 1.09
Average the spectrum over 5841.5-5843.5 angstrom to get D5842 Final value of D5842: 3.25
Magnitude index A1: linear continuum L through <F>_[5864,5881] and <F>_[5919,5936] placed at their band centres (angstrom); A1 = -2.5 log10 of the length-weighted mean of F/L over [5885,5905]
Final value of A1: 0.05 mag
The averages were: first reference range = 2.91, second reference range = 3.46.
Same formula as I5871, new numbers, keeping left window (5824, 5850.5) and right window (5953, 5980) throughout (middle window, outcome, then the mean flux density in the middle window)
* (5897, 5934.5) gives -4.1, 3.34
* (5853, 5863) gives 0.9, 2.84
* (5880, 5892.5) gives 1.1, 2.81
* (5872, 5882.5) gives 0.7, 2.87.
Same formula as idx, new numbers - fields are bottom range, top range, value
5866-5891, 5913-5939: 1.18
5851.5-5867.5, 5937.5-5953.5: 1.07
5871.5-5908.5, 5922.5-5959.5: 1.08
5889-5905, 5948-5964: 0.95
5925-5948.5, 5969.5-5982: 0.88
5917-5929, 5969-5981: 0.84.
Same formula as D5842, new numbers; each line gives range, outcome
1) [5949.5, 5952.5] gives 2.83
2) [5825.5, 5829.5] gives 2.99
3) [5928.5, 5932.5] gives 3.43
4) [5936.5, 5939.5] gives 3.4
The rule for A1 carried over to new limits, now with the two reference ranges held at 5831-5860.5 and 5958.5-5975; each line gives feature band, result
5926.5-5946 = -0.14 mag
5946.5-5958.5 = 0.02 mag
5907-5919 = -0.06 mag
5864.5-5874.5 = 0.05 mag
